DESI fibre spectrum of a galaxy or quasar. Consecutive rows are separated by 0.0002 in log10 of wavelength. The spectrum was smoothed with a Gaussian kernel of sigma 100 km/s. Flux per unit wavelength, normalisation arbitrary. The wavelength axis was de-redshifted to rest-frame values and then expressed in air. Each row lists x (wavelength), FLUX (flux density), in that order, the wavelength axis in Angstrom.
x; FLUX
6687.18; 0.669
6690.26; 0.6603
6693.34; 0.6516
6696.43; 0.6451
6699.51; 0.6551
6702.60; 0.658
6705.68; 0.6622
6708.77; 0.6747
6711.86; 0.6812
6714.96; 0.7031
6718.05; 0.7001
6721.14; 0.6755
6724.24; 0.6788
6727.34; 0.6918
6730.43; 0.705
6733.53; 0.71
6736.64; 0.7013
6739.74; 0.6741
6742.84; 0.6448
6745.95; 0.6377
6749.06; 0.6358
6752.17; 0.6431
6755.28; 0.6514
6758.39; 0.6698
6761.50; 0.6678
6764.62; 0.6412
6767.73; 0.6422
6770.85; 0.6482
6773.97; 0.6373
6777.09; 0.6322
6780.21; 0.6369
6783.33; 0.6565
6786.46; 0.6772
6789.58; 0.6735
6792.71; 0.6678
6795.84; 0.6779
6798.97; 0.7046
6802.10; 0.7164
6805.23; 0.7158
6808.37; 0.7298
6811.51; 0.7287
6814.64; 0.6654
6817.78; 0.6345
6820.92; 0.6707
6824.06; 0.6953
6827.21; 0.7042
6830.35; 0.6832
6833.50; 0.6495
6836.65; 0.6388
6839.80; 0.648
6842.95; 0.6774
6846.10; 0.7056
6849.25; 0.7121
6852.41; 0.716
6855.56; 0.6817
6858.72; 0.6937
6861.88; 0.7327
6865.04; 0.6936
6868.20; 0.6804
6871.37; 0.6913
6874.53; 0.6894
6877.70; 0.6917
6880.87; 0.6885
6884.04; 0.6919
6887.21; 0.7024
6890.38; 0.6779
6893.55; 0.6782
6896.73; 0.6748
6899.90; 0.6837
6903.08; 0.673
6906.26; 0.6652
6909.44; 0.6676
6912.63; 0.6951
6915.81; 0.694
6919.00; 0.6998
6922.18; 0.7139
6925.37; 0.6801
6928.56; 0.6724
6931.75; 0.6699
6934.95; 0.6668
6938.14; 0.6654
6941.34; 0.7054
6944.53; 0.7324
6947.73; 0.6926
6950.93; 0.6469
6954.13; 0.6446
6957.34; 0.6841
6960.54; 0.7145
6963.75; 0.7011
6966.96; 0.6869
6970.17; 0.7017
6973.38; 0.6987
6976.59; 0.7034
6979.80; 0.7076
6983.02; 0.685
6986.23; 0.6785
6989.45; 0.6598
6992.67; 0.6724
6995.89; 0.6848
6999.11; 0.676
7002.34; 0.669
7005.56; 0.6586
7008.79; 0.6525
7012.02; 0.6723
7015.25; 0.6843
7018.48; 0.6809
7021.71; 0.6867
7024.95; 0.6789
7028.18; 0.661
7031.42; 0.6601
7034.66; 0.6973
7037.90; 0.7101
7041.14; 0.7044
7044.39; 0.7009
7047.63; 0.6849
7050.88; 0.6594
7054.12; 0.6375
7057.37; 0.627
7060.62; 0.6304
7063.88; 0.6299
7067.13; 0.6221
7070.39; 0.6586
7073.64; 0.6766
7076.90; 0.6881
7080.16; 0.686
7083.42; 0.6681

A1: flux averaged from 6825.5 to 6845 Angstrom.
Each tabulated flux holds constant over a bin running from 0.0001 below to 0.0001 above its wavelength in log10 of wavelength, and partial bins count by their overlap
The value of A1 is 0.668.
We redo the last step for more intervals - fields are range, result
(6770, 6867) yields 0.681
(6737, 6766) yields 0.654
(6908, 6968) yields 0.686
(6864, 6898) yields 0.687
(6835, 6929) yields 0.687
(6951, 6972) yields 0.686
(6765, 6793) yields 0.651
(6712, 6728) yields 0.689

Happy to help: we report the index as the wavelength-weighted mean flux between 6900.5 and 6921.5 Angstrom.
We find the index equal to 0.684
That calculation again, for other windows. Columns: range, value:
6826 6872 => 0.687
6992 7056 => 0.676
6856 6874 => 0.697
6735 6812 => 0.668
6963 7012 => 0.682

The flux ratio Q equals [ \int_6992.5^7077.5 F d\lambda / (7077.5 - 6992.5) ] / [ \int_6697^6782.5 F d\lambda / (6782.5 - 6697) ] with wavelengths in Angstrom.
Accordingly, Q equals 1.0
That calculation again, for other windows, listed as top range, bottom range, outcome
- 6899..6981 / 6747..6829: 1.03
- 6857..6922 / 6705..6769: 1.03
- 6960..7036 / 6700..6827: 1.01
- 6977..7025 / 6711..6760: 1.00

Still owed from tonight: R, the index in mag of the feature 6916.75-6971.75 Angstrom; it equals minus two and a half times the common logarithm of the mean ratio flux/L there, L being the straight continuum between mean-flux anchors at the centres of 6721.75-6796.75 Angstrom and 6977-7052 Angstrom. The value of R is -0.019 mag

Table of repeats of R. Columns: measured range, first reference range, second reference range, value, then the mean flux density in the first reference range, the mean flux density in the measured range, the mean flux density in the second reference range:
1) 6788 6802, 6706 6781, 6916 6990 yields -0.02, 0.666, 0.685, 0.688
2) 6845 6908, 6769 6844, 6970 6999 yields -0.02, 0.674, 0.691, 0.687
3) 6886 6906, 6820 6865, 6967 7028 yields 0.01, 0.687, 0.68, 0.68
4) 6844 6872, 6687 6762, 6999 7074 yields -0.05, 0.67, 0.701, 0.667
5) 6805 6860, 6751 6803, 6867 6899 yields -0.02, 0.661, 0.685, 0.687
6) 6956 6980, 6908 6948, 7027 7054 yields -0.02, 0.689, 0.7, 0.683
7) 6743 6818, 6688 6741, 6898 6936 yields 0.02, 0.678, 0.667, 0.682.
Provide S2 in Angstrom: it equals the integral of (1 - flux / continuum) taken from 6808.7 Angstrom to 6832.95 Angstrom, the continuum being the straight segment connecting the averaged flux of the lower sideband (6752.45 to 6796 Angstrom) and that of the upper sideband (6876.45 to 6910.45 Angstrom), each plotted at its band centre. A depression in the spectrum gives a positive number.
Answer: -0.7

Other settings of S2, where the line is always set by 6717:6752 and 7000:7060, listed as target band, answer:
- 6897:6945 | -0.7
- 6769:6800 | 0.7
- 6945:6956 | 0.1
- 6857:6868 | -0.5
